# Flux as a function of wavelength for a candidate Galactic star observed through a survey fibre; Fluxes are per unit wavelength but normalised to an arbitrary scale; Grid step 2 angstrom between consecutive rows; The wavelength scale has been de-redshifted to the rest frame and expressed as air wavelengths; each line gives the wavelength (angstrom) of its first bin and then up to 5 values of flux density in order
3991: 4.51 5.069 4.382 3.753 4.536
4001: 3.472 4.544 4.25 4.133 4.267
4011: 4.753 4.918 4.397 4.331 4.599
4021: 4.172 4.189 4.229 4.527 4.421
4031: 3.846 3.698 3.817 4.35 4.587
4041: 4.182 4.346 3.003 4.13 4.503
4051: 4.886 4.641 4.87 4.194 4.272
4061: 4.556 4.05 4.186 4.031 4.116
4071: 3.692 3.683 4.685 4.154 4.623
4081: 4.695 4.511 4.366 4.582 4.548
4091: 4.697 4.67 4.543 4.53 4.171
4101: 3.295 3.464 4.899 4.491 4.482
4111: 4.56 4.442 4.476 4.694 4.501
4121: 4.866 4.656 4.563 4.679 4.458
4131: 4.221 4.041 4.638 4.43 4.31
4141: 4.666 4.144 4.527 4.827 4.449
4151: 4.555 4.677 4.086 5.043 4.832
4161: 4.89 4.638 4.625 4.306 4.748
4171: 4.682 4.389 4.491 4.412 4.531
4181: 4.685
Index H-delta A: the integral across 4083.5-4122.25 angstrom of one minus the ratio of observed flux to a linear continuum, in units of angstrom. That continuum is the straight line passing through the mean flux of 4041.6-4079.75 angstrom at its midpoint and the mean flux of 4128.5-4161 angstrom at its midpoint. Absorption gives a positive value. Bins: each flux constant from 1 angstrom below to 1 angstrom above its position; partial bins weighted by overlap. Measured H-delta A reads -0.6 angstrom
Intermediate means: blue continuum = 4.24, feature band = 4.44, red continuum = 4.51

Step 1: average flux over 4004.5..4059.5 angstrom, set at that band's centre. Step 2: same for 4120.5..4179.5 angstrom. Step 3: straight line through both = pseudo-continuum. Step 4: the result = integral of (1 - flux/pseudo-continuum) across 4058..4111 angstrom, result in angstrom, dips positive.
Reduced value 1.2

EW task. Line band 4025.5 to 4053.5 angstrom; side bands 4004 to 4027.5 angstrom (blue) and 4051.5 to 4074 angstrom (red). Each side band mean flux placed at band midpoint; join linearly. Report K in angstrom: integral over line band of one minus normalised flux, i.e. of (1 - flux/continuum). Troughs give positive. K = 0.7 angstrom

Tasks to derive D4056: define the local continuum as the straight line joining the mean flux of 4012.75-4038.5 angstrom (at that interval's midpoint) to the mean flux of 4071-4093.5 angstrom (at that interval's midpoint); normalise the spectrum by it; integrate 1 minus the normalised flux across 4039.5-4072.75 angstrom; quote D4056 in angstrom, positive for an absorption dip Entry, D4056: 0.99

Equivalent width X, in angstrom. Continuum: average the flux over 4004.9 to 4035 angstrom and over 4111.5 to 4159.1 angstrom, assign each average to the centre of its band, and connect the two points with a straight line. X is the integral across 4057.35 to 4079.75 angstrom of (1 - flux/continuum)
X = 1.1 angstrom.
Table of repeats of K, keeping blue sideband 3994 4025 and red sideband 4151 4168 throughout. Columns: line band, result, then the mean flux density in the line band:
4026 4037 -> 0.68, 4.09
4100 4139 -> 1.17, 4.41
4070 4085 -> 0.54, 4.3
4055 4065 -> 0.22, 4.32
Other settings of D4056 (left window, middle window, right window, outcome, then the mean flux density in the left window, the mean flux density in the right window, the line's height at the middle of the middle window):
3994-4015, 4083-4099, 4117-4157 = -0.3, 4.31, 4.51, 4.44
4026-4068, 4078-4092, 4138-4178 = -0.7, 4.24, 4.56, 4.35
